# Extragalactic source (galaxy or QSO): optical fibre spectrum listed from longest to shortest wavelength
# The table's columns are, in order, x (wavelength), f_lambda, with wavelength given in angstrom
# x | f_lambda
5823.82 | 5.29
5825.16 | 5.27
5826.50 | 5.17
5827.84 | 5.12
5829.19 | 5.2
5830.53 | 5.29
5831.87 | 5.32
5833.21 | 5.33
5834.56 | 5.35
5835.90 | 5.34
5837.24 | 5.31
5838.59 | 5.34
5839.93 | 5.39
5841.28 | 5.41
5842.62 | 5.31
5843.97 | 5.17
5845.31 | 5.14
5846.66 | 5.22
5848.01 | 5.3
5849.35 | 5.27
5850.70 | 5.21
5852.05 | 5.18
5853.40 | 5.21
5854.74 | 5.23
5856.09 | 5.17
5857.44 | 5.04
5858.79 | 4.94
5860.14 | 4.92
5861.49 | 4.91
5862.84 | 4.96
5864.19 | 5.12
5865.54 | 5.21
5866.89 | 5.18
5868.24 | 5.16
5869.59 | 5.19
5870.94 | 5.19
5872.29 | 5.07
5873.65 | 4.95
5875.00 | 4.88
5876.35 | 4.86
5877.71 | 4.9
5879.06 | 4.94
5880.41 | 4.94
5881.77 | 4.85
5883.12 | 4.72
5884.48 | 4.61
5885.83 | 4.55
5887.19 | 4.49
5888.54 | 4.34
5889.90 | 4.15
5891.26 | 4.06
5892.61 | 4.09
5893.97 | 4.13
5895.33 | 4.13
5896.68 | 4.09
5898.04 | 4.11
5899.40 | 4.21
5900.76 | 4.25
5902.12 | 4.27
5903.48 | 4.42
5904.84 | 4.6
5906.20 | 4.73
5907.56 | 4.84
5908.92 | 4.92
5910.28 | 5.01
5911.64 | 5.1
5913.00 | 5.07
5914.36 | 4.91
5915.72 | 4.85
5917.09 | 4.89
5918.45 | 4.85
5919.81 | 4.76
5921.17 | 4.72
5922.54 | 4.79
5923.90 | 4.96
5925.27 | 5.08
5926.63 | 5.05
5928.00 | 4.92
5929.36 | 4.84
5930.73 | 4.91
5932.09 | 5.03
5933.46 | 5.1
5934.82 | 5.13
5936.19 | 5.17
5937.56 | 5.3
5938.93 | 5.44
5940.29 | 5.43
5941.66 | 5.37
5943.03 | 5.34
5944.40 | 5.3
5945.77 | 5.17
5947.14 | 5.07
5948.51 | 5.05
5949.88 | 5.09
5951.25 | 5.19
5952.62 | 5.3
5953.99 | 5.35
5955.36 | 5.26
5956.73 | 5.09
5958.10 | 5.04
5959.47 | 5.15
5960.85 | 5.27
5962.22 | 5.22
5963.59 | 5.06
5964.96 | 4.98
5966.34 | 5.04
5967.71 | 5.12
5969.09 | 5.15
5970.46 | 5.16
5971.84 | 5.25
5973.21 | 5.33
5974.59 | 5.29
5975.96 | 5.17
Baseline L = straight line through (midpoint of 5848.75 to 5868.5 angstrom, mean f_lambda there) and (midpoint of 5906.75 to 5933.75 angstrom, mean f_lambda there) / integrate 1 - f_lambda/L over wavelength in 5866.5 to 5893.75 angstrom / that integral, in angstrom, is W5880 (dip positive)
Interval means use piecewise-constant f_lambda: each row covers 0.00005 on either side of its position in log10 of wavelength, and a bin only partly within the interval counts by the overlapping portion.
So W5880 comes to 1.7 angstrom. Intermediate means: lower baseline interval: 5.11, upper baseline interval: 4.93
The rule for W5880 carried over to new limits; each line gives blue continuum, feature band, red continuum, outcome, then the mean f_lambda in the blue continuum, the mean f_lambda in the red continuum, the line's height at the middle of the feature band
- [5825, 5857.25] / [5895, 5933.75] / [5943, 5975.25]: 3.46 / 5.26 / 5.17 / 5.21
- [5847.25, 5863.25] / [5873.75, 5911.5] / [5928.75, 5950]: 4.43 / 5.11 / 5.17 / 5.14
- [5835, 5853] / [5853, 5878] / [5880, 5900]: -1.11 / 5.28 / 4.36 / 4.85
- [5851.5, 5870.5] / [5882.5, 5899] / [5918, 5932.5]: 2.38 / 5.1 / 4.9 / 5.01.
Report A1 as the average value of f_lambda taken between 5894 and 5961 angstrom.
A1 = 4.93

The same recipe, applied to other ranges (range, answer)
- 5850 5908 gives 4.74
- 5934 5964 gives 5.22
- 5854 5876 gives 5.07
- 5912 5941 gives 5.01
